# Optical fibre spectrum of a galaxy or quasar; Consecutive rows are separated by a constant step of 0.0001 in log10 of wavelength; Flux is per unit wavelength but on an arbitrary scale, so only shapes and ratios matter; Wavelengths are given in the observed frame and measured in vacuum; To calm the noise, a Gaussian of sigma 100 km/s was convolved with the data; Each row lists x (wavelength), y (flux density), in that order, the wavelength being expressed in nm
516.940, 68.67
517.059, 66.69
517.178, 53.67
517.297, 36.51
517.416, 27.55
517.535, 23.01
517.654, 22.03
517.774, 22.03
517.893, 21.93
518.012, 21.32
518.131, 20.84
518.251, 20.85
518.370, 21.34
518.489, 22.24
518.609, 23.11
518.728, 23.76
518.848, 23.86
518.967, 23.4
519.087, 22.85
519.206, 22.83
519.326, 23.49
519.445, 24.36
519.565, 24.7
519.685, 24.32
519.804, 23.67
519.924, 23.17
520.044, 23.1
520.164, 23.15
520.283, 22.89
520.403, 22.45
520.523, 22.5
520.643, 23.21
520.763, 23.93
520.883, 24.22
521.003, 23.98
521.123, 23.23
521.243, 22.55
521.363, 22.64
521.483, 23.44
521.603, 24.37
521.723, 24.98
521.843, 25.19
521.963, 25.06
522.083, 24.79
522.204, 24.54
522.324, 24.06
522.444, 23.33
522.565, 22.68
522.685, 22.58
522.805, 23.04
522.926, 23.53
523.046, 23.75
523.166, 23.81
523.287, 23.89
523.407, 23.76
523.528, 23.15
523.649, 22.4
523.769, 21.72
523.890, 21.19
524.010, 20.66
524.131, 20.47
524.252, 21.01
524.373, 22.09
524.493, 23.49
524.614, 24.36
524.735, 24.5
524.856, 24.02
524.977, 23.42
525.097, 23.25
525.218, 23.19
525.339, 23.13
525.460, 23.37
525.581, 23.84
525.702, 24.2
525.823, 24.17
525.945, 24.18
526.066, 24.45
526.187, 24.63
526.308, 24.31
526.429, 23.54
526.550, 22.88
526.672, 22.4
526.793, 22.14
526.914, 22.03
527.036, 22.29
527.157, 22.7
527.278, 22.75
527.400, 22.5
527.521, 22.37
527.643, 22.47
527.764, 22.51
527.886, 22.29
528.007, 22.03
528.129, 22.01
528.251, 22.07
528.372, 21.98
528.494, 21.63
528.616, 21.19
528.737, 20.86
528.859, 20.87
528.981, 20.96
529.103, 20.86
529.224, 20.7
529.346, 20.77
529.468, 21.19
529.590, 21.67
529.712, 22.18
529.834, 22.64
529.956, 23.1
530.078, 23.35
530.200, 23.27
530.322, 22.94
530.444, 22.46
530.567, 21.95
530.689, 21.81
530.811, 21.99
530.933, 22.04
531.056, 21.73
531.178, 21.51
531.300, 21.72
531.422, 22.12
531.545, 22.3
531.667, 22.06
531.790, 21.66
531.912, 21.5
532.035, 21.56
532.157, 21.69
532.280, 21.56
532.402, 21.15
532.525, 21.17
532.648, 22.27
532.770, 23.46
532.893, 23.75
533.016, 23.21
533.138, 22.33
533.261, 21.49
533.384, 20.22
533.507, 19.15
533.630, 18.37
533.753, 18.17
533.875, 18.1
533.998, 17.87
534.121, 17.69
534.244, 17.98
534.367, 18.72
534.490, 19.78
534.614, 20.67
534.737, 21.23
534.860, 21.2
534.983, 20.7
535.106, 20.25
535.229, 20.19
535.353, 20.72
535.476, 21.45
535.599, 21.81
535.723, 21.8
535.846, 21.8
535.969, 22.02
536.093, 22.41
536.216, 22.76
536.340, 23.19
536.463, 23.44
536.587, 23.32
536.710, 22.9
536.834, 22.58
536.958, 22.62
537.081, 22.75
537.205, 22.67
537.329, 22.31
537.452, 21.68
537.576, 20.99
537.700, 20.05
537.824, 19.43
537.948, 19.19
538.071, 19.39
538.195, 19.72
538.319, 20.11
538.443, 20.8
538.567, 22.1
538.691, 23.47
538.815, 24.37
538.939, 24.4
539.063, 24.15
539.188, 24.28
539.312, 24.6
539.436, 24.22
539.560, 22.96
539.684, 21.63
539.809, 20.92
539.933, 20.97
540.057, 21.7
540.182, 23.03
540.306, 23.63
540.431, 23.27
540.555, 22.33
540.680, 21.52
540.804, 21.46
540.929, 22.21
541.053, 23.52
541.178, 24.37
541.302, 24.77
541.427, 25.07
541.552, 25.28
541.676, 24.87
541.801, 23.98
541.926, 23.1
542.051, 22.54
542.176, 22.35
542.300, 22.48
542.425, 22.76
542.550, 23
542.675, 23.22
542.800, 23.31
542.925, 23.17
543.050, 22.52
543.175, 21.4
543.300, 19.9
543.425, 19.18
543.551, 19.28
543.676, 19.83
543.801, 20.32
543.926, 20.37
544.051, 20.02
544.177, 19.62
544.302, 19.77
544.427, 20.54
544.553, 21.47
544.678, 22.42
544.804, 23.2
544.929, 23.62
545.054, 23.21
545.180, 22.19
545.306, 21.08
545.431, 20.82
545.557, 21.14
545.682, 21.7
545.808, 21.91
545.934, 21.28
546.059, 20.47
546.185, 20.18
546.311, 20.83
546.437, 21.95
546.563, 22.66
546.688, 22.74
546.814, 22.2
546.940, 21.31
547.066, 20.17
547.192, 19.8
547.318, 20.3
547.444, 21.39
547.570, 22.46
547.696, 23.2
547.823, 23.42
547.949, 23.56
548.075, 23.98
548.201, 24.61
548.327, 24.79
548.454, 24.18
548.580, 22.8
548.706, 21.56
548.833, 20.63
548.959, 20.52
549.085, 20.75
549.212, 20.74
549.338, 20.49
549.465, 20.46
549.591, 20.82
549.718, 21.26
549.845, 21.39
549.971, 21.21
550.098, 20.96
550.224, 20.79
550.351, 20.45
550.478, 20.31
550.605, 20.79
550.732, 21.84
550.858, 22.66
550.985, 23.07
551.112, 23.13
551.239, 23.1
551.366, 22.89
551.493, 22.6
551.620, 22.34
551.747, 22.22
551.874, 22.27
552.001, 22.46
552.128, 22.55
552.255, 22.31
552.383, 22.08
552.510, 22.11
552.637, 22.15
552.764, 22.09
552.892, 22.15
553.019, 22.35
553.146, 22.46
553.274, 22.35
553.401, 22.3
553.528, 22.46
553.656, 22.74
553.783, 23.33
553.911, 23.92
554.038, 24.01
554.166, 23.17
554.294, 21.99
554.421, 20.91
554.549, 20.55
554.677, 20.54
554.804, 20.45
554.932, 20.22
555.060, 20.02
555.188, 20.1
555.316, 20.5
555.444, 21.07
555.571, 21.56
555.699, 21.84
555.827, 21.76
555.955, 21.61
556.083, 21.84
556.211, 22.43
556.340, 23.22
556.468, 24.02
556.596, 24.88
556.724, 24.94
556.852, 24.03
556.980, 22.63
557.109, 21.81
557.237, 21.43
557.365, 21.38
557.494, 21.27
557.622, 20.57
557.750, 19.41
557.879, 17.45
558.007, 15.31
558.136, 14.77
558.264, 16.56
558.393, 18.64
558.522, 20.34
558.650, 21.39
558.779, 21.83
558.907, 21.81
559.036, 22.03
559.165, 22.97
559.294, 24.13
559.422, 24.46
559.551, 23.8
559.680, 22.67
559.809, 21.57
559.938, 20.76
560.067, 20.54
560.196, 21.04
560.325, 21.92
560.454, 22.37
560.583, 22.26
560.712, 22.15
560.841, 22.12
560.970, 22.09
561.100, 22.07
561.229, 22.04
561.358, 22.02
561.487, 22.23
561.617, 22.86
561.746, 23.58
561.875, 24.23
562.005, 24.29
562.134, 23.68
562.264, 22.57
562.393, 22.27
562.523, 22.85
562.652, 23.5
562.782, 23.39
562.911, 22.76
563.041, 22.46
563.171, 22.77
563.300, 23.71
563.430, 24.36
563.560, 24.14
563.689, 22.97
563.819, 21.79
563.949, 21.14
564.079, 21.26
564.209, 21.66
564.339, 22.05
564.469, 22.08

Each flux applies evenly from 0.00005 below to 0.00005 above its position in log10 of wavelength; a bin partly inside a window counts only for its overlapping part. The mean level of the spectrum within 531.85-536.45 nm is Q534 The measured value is 20.9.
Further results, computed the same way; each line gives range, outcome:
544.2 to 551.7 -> 21.8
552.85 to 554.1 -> 22.8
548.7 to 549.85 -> 20.8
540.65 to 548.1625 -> 22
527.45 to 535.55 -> 21.3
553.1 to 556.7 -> 22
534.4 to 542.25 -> 22.3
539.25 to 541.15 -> 22.6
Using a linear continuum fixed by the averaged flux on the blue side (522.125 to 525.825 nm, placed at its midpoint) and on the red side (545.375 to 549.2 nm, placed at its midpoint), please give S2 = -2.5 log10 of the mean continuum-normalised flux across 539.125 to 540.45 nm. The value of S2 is -0.03 mag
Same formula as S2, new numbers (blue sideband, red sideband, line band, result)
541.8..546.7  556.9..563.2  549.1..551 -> 0.028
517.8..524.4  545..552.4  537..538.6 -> 0.074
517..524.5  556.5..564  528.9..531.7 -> 0.092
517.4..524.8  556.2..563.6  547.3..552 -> 0.015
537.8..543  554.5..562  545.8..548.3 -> 0.016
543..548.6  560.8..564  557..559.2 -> 0.134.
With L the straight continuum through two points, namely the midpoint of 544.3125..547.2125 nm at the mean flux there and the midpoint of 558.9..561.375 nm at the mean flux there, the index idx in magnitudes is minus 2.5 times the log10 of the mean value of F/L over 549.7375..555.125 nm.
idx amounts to 0.00 mag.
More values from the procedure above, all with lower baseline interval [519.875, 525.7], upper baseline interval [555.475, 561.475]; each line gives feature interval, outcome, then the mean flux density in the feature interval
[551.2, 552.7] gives -0.026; 22.4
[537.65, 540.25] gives 0.025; 22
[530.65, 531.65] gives 0.046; 21.9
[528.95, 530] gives 0.068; 21.6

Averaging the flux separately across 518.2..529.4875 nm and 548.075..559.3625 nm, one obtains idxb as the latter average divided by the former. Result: 0.9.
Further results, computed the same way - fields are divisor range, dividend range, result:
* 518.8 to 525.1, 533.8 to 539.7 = 0.92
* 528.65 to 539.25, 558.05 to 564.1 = 1.03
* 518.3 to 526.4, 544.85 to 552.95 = 0.94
